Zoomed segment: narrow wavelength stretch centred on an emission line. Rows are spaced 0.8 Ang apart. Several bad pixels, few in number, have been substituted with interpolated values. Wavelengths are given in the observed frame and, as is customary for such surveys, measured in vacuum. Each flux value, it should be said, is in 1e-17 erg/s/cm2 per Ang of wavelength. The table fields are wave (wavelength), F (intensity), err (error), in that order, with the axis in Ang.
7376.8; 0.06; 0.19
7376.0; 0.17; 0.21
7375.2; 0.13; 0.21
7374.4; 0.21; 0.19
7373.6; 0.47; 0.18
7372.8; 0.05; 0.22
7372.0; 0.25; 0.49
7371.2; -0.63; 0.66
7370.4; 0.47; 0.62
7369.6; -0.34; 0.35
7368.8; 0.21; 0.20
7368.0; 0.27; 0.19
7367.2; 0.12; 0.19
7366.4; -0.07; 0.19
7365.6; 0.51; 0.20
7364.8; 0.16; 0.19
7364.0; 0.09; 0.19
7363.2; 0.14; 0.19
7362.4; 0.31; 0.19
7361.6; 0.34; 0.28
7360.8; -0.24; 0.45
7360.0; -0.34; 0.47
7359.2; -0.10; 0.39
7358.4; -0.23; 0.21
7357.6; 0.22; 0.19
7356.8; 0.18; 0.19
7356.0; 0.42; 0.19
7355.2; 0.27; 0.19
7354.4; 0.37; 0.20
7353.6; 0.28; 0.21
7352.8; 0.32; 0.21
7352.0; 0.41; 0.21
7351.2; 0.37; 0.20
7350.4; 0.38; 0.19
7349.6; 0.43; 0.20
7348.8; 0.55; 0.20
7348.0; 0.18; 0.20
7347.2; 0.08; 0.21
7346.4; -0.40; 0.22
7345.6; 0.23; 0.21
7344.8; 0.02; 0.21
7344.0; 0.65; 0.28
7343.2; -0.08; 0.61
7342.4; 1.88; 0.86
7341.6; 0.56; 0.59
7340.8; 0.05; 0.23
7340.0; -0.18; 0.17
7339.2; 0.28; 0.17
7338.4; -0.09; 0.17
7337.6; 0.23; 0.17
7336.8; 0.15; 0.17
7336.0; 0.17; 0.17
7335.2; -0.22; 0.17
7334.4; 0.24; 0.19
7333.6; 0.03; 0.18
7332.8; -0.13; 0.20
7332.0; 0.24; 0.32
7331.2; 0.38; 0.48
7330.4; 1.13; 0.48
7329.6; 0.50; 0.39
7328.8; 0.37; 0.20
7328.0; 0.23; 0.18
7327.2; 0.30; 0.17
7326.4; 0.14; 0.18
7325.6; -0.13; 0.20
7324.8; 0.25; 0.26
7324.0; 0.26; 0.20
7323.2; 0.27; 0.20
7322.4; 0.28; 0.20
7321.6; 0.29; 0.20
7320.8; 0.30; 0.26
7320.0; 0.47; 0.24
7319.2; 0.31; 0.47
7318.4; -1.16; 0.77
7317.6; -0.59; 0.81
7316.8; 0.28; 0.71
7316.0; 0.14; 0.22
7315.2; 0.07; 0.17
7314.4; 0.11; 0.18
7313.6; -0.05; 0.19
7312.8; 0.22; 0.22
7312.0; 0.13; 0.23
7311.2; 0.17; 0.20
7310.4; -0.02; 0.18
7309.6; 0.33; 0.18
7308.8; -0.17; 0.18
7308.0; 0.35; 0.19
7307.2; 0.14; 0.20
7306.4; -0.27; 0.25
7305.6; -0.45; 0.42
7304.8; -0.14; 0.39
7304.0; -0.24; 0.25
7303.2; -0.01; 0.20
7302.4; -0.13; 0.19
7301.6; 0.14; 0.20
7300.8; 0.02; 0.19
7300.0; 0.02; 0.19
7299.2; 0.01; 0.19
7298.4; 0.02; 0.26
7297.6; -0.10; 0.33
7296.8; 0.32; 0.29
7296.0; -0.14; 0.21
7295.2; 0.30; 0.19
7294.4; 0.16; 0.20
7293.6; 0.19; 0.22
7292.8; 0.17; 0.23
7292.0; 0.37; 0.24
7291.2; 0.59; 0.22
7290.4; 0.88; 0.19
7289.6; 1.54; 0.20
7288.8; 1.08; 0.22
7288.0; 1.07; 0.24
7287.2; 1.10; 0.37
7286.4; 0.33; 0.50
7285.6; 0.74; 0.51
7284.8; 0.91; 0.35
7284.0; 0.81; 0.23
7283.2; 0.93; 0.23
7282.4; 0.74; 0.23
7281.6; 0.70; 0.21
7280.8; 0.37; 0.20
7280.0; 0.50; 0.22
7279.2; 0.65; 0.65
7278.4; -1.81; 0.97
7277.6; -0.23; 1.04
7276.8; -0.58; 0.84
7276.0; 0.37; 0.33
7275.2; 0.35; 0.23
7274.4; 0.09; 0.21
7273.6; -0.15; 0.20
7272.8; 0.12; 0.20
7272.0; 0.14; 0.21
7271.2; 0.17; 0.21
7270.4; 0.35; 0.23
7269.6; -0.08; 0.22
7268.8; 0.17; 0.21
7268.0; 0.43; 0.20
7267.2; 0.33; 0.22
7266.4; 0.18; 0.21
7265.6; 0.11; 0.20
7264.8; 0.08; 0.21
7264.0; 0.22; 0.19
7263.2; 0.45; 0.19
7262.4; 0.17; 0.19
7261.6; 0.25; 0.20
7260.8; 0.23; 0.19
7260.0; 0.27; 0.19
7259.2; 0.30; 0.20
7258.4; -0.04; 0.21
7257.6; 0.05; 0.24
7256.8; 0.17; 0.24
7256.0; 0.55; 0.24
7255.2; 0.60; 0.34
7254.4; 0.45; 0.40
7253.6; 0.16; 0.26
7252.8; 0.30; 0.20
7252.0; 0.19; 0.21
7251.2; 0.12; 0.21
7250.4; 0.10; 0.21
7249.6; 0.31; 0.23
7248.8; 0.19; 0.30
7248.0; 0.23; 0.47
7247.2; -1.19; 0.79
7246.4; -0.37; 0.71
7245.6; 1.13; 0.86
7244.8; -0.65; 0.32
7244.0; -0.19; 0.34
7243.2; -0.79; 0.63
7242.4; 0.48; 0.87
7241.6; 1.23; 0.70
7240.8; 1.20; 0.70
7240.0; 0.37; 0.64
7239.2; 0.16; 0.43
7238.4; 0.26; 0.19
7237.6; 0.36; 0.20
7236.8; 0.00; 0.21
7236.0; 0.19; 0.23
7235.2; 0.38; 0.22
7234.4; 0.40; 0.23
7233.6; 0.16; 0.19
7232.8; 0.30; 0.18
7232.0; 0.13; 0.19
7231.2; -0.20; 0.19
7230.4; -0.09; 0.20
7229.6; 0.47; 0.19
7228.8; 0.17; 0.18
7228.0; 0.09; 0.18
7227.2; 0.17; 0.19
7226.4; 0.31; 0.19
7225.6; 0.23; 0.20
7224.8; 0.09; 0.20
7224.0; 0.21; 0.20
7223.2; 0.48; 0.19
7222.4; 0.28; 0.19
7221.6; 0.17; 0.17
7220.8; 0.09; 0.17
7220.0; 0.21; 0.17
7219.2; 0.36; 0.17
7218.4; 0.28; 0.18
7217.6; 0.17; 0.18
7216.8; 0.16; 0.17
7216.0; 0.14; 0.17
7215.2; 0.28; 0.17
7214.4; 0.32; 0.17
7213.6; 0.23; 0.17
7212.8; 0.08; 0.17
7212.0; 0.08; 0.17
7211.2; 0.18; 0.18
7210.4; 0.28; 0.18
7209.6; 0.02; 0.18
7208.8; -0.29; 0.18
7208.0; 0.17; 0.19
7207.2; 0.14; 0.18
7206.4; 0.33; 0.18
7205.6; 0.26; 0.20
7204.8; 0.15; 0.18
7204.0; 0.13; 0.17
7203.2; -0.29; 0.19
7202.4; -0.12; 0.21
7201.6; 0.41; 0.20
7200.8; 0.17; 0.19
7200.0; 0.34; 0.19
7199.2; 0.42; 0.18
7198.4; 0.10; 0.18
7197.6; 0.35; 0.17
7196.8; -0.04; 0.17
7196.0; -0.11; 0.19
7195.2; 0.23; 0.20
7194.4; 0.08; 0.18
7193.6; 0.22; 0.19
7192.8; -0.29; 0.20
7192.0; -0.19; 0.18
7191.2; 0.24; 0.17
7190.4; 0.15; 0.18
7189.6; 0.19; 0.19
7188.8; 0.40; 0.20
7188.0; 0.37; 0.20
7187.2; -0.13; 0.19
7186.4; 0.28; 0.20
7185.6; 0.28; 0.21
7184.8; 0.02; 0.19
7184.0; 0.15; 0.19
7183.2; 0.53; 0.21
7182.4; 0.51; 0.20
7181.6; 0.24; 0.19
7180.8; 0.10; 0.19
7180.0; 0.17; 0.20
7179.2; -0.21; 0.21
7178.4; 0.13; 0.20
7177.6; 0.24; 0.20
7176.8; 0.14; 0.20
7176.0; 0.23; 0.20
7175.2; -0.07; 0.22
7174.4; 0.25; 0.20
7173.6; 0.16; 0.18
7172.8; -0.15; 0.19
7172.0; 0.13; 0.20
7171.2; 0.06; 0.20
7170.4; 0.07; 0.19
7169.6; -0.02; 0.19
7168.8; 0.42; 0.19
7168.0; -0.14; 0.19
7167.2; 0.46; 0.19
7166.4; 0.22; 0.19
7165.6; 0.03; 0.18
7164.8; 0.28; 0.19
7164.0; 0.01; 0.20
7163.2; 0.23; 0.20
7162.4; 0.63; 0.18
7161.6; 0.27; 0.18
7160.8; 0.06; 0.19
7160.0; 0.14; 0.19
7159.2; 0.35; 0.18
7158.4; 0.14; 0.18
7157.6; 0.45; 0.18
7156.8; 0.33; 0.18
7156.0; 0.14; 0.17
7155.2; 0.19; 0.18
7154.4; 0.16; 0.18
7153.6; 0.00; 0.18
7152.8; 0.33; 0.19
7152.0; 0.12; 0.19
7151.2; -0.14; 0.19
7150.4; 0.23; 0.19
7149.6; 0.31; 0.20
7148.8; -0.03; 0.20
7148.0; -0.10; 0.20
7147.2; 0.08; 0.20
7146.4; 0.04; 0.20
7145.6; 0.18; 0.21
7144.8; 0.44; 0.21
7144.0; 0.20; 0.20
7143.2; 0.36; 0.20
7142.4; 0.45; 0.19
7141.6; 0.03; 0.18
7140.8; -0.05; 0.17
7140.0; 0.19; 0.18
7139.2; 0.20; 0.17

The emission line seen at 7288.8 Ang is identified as [O II] 3727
